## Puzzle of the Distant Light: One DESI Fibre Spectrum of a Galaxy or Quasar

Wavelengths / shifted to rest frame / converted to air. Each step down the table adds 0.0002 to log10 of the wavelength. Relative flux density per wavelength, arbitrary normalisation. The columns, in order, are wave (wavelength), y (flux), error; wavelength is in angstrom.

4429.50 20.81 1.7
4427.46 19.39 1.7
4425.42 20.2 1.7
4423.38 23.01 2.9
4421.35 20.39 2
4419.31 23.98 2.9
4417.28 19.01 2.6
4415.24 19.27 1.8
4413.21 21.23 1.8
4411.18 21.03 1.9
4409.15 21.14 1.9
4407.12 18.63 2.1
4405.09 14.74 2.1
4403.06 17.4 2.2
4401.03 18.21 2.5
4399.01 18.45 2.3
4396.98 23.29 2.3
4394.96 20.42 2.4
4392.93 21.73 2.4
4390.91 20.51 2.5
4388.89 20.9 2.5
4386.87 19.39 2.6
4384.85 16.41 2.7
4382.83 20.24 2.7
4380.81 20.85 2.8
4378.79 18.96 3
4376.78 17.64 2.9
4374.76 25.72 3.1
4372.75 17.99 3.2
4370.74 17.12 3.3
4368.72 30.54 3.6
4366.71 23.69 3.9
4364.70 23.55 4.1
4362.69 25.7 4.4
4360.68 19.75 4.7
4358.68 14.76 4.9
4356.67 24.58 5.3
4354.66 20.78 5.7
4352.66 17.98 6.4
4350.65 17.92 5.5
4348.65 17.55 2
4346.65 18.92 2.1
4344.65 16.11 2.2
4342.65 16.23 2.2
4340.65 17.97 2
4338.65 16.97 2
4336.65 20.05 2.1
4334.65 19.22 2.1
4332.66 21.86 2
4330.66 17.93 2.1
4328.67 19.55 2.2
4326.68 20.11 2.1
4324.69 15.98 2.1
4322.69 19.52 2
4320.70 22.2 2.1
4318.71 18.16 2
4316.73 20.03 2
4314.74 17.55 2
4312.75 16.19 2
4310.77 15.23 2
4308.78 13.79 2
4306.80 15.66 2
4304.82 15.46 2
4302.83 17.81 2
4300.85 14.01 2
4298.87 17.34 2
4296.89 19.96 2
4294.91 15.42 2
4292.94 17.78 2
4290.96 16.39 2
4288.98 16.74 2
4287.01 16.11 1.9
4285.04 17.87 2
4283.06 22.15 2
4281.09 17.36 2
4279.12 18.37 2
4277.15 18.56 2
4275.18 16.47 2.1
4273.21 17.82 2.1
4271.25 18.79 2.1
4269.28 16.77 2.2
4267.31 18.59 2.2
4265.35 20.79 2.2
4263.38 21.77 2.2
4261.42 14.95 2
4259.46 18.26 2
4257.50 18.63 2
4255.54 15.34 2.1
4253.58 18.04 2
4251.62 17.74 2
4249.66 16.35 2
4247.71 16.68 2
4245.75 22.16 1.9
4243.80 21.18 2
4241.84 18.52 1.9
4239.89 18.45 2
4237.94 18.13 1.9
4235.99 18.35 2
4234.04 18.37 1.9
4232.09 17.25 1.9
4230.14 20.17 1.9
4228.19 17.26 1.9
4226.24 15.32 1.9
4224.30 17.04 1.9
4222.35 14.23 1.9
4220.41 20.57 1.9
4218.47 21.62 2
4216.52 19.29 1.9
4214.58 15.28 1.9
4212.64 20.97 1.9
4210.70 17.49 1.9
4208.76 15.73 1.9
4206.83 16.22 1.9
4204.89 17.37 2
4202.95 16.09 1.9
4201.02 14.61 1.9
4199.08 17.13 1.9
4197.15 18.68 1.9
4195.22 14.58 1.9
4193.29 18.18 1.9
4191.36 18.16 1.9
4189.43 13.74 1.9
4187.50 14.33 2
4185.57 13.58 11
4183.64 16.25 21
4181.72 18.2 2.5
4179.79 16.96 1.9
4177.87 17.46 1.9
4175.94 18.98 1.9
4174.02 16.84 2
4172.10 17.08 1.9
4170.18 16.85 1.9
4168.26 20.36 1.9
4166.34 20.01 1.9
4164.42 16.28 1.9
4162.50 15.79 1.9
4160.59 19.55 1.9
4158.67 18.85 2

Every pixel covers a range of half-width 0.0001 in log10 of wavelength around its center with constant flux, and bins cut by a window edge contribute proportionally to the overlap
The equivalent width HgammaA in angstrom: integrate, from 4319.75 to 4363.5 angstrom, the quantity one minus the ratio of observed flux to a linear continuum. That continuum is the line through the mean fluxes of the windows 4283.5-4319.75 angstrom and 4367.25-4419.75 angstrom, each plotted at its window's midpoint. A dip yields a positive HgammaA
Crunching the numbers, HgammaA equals -2.03 angstrom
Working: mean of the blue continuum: 16.8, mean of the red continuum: 20.2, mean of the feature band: 19.1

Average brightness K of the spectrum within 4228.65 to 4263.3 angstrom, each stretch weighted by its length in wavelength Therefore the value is 18.2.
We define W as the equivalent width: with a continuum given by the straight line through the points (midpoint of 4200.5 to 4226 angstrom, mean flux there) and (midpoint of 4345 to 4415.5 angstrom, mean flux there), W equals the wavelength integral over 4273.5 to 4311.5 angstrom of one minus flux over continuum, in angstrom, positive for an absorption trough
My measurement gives 3.5 angstrom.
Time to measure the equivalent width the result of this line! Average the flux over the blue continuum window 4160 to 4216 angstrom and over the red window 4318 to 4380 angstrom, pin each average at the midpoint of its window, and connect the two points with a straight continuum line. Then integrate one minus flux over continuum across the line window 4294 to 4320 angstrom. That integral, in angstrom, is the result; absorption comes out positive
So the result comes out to 3.24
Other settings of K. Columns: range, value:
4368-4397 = 20.6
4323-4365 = 19.1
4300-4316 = 15.8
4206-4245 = 18.1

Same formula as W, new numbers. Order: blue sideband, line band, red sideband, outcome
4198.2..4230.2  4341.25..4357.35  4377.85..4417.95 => 0.32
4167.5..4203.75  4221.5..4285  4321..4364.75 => -1.23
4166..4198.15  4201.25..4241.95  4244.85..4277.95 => -0.40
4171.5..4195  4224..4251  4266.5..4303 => -1.80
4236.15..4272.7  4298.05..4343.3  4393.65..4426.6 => 3.10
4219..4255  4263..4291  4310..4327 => -0.13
